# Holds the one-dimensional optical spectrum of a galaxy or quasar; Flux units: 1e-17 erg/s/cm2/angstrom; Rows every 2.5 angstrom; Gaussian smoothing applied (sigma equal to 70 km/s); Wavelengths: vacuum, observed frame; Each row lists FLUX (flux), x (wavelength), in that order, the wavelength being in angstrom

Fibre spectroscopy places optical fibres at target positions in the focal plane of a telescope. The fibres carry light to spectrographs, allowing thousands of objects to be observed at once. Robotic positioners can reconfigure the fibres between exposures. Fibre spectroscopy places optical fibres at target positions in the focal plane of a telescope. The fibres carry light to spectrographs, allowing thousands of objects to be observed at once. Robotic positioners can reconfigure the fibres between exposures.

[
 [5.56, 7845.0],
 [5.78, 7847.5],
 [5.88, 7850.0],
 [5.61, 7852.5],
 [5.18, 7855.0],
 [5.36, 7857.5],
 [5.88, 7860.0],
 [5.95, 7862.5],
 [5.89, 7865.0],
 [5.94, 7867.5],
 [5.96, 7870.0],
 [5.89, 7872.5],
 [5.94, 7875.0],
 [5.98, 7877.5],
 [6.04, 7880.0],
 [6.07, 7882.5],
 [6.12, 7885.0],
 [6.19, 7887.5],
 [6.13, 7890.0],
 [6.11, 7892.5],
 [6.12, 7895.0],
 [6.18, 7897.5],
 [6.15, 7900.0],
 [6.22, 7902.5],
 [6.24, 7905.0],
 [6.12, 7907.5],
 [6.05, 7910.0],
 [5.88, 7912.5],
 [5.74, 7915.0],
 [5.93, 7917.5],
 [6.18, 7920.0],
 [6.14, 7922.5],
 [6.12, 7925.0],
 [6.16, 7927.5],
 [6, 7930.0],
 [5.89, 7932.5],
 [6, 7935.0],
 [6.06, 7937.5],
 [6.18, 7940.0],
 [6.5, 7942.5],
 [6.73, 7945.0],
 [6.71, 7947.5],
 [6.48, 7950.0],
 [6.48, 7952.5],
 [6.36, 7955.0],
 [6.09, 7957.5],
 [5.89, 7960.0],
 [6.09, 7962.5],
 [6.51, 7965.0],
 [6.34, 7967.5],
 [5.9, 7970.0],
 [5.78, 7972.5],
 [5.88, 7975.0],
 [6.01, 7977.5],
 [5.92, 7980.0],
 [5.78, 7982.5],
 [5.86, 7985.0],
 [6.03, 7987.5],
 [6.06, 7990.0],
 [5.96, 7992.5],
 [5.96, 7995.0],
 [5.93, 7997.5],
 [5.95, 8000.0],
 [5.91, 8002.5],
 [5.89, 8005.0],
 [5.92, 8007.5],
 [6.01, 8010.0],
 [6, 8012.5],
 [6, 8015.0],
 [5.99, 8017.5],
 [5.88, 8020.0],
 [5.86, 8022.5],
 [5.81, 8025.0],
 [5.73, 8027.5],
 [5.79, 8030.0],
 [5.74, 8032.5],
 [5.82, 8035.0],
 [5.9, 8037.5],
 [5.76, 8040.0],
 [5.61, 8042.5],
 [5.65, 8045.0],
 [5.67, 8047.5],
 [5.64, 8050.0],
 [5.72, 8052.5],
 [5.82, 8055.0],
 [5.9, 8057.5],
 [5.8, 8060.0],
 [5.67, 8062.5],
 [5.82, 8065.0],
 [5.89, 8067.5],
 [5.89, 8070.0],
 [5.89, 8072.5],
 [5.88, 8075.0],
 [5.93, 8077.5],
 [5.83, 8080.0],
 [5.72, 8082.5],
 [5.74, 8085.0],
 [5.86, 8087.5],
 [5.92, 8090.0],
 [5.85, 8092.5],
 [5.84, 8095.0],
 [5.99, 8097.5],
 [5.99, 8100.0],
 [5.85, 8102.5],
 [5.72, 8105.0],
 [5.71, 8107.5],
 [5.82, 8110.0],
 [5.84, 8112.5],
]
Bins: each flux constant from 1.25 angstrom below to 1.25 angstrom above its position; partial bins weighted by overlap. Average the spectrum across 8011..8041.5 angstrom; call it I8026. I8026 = 5.86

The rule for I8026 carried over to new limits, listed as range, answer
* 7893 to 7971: 6.18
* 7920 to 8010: 6.1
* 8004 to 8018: 5.97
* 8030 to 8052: 5.73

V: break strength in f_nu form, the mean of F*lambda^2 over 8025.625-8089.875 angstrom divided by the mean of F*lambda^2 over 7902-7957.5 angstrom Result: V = 1.0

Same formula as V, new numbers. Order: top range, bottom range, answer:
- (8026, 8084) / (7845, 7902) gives 1.02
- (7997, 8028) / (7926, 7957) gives 0.96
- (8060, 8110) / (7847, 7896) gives 1.04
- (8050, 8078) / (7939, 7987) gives 0.97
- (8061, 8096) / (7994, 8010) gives 1.00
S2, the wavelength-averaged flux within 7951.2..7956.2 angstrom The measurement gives 6.42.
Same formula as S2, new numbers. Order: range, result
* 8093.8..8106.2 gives 5.88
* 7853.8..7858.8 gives 5.28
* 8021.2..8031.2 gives 5.8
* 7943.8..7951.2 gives 6.64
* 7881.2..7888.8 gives 6.13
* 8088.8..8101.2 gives 5.92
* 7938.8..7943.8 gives 6.35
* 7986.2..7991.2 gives 6.04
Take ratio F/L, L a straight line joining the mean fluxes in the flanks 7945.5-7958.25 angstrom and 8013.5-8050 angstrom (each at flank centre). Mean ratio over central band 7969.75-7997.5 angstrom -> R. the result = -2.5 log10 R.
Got 0.05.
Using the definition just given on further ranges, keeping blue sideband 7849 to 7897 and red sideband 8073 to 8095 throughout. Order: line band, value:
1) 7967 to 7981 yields -0.01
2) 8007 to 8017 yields -0.02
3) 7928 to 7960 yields -0.07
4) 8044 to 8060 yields 0.02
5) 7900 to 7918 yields -0.03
